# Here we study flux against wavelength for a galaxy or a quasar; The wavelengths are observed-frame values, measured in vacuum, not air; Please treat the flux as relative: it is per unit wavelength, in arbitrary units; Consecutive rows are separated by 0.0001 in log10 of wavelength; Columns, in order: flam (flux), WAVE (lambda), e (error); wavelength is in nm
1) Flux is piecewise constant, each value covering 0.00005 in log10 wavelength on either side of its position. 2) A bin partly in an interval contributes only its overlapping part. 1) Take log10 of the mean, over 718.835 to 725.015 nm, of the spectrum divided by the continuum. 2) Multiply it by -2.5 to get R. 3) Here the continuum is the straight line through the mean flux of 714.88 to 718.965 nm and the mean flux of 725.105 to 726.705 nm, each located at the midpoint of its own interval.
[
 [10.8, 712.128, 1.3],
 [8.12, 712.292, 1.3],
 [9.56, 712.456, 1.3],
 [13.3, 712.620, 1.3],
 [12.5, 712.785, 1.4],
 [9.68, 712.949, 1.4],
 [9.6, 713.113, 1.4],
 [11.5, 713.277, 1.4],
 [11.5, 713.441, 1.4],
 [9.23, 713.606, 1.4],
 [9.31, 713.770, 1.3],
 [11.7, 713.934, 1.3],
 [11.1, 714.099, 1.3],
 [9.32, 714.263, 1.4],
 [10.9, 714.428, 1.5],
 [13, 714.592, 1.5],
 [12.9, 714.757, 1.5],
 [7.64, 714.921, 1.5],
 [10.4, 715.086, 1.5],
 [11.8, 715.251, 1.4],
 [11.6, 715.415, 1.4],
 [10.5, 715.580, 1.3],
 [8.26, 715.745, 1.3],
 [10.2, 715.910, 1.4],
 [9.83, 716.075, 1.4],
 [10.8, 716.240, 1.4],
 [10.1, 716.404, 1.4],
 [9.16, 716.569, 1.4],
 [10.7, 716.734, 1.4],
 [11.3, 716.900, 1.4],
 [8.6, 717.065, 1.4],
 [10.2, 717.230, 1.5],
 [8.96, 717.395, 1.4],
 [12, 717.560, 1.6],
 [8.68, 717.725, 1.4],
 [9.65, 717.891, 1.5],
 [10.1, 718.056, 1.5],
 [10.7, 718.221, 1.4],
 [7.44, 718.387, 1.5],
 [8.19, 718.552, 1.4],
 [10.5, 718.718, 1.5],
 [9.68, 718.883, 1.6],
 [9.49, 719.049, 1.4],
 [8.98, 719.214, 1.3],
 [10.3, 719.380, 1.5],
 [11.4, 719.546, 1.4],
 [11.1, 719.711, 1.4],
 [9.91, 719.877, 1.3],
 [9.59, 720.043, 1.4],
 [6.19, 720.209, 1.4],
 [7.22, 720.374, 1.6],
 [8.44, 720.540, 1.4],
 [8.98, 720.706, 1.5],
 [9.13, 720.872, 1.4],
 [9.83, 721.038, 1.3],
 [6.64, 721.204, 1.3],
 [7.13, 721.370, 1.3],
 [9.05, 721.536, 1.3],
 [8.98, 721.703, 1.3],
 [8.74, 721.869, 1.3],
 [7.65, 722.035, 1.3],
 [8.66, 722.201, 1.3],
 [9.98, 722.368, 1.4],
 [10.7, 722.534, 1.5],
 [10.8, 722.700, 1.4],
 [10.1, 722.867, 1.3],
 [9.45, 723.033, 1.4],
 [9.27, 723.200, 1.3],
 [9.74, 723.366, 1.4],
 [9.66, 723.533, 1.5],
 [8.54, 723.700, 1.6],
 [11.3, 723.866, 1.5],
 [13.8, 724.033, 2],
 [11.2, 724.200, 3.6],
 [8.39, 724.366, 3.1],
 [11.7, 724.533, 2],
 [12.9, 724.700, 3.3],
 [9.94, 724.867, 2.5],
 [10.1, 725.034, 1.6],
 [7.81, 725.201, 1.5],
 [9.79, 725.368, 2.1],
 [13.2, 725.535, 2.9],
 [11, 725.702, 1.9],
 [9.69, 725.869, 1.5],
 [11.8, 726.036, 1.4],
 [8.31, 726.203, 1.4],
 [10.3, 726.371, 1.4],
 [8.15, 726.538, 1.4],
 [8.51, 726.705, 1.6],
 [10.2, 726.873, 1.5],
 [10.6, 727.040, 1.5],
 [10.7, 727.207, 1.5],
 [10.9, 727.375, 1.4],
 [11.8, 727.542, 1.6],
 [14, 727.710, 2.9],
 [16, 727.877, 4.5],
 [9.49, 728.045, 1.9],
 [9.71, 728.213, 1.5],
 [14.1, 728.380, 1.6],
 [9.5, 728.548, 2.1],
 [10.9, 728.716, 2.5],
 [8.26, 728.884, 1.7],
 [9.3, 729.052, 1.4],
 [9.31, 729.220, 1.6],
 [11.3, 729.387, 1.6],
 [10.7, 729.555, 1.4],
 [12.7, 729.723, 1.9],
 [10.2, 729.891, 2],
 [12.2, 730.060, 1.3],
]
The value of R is 0.04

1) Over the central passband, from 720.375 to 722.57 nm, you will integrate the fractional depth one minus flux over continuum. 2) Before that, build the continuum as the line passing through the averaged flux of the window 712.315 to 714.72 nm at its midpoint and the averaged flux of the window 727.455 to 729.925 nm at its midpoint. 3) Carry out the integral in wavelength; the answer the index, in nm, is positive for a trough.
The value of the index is 0.47 nm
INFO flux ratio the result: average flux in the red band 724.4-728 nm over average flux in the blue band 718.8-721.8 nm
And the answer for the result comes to 1.20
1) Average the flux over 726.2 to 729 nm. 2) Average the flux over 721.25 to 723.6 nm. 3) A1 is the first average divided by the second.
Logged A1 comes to 1.2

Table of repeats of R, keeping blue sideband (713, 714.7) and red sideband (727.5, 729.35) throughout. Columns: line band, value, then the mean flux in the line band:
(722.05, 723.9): 0.13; 9.72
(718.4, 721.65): 0.21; 9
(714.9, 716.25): 0.06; 10.2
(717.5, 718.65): 0.14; 9.5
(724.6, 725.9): 0.04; 10.6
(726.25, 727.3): 0.14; 9.7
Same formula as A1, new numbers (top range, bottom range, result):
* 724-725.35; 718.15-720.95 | 1.14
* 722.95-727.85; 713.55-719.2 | 1.04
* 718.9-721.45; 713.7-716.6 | 0.85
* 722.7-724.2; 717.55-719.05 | 1.08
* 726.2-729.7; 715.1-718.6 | 1.07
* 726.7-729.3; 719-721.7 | 1.22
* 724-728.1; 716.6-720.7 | 1.13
